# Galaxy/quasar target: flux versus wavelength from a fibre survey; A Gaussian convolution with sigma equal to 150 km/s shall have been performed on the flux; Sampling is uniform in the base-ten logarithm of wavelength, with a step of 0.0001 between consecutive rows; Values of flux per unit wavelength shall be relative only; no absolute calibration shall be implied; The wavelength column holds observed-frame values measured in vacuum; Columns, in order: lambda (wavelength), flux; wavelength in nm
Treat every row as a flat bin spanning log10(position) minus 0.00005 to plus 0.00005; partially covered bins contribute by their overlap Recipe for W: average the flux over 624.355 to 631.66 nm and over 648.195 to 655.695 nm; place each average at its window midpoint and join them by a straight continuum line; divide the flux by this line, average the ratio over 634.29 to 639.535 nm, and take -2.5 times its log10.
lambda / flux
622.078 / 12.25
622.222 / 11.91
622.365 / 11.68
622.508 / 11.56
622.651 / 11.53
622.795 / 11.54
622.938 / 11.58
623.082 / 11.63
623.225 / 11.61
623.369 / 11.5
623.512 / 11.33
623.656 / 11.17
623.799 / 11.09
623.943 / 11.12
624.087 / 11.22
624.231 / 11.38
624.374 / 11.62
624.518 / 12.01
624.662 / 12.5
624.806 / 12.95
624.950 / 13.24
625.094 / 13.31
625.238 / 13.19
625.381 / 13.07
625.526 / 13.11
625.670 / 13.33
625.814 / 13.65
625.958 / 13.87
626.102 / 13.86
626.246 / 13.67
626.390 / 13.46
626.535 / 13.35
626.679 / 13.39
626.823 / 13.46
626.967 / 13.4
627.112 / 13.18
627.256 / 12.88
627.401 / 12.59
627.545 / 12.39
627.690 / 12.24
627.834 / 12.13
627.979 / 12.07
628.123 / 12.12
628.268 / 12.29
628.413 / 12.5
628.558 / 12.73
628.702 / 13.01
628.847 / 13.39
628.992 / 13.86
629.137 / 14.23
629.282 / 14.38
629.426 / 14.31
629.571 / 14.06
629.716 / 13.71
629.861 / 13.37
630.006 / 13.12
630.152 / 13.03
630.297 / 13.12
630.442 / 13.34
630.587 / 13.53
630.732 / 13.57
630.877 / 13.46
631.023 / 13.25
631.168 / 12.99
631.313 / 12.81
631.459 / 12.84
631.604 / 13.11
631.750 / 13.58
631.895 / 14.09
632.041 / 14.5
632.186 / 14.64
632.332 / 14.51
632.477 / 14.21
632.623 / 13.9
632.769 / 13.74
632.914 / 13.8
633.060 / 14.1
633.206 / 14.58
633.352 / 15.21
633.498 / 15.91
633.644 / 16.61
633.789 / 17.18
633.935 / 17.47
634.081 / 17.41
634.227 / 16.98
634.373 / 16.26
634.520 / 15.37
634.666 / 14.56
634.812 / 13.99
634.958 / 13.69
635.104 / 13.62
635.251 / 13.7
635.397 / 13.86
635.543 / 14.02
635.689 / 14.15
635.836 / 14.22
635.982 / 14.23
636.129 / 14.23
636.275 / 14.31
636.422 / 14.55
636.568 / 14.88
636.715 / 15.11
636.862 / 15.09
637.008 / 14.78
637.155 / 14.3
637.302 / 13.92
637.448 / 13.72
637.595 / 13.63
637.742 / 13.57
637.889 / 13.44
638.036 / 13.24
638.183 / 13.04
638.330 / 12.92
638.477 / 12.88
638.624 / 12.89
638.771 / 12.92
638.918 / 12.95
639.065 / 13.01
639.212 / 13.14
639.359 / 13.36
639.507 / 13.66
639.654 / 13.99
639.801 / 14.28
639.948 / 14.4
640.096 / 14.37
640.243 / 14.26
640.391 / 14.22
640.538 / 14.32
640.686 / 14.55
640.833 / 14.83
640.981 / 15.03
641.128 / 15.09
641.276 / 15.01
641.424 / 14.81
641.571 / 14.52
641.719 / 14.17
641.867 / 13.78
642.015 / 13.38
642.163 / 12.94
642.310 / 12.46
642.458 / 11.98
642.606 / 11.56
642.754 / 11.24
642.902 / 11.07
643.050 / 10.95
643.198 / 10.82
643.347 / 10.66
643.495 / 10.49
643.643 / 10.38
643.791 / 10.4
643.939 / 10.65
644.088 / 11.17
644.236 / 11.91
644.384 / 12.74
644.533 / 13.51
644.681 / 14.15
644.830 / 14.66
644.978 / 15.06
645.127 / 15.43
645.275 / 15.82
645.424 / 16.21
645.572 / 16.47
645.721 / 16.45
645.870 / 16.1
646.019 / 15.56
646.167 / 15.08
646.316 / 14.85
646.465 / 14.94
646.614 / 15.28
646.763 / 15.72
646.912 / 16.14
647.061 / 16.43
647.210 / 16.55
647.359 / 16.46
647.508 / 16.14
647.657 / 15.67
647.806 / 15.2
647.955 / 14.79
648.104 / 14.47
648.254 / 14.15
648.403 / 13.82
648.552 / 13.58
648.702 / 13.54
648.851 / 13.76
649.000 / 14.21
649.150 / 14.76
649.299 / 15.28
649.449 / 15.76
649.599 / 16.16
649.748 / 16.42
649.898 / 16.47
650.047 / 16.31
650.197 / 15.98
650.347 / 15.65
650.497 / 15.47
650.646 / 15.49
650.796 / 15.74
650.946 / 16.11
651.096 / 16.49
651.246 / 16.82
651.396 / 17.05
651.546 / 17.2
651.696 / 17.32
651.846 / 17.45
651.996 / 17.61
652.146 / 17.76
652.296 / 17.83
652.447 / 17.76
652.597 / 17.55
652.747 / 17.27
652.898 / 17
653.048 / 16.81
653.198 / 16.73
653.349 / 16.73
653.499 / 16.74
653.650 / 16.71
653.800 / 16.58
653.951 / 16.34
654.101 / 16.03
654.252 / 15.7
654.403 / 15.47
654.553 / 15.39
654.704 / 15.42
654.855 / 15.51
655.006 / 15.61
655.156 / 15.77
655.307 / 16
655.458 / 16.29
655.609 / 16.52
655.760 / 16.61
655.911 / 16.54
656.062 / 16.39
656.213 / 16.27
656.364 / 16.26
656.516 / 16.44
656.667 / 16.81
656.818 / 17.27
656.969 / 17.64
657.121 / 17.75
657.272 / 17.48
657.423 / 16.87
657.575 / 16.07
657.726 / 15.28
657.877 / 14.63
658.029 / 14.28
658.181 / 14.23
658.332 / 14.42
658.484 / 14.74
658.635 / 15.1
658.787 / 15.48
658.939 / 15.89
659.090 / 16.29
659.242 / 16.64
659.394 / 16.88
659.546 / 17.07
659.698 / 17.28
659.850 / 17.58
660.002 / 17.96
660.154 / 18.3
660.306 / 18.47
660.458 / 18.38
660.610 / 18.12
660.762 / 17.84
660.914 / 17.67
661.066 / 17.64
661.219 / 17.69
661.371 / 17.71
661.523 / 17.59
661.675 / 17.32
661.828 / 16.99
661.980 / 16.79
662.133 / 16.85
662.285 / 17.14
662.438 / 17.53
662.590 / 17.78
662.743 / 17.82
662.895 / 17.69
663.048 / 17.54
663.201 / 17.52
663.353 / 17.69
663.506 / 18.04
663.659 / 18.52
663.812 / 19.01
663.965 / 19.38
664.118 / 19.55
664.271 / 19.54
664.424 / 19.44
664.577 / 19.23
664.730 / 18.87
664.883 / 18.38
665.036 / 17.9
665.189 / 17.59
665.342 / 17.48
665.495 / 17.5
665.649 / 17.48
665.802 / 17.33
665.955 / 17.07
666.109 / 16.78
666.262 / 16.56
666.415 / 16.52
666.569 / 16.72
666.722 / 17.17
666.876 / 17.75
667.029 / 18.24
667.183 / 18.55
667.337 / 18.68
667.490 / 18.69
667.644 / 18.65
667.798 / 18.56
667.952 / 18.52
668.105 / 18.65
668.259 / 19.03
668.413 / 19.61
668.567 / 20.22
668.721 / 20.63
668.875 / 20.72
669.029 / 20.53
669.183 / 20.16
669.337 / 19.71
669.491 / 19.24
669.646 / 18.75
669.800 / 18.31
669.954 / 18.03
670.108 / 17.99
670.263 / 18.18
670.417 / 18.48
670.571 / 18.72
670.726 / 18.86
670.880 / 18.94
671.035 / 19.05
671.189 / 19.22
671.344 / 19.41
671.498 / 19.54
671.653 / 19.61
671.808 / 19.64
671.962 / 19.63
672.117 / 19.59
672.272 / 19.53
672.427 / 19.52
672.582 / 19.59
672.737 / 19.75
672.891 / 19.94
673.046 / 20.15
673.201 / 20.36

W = 0.02 mag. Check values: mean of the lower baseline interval 13.1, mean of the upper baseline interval 16.1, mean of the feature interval 13.9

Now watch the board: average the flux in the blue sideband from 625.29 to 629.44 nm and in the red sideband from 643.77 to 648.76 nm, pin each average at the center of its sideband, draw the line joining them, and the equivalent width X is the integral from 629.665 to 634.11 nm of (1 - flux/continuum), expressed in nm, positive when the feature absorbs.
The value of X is -0.213 nm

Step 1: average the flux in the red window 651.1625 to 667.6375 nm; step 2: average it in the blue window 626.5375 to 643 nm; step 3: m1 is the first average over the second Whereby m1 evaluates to 1.24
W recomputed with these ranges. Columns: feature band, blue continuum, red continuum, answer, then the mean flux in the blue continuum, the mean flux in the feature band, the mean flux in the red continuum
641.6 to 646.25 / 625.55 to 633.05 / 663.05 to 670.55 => 0.170 mag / 13.4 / 13.2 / 18.5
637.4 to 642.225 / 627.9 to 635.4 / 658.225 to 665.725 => 0.089 mag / 14.1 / 13.8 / 17.6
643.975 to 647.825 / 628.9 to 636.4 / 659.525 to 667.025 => 0.051 mag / 14.3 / 15.1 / 17.8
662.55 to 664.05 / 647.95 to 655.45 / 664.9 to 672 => -0.019 mag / 16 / 18.1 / 18.6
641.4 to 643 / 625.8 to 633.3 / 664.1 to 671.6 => 0.179 mag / 13.4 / 12.8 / 18.6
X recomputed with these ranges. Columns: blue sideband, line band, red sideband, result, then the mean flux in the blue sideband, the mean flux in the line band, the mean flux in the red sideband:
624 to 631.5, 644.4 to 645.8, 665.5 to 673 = 0.023 nm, 13.1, 15.2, 18.8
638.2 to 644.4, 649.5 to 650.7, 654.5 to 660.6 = -0.097 nm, 13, 16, 16.4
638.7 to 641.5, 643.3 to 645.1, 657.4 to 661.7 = 0.296 nm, 14.1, 12.3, 16.7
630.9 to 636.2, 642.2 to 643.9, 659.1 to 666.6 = 0.486 nm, 14.5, 11.1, 17.8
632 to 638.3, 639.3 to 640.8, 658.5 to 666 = 0.098 nm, 14.6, 14.2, 17.7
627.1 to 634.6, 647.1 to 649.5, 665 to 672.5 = 0.179 nm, 13.9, 14.9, 18.6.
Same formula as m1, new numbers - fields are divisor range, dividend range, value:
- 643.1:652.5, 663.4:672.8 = 1.24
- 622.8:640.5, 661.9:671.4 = 1.35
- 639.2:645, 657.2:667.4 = 1.33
